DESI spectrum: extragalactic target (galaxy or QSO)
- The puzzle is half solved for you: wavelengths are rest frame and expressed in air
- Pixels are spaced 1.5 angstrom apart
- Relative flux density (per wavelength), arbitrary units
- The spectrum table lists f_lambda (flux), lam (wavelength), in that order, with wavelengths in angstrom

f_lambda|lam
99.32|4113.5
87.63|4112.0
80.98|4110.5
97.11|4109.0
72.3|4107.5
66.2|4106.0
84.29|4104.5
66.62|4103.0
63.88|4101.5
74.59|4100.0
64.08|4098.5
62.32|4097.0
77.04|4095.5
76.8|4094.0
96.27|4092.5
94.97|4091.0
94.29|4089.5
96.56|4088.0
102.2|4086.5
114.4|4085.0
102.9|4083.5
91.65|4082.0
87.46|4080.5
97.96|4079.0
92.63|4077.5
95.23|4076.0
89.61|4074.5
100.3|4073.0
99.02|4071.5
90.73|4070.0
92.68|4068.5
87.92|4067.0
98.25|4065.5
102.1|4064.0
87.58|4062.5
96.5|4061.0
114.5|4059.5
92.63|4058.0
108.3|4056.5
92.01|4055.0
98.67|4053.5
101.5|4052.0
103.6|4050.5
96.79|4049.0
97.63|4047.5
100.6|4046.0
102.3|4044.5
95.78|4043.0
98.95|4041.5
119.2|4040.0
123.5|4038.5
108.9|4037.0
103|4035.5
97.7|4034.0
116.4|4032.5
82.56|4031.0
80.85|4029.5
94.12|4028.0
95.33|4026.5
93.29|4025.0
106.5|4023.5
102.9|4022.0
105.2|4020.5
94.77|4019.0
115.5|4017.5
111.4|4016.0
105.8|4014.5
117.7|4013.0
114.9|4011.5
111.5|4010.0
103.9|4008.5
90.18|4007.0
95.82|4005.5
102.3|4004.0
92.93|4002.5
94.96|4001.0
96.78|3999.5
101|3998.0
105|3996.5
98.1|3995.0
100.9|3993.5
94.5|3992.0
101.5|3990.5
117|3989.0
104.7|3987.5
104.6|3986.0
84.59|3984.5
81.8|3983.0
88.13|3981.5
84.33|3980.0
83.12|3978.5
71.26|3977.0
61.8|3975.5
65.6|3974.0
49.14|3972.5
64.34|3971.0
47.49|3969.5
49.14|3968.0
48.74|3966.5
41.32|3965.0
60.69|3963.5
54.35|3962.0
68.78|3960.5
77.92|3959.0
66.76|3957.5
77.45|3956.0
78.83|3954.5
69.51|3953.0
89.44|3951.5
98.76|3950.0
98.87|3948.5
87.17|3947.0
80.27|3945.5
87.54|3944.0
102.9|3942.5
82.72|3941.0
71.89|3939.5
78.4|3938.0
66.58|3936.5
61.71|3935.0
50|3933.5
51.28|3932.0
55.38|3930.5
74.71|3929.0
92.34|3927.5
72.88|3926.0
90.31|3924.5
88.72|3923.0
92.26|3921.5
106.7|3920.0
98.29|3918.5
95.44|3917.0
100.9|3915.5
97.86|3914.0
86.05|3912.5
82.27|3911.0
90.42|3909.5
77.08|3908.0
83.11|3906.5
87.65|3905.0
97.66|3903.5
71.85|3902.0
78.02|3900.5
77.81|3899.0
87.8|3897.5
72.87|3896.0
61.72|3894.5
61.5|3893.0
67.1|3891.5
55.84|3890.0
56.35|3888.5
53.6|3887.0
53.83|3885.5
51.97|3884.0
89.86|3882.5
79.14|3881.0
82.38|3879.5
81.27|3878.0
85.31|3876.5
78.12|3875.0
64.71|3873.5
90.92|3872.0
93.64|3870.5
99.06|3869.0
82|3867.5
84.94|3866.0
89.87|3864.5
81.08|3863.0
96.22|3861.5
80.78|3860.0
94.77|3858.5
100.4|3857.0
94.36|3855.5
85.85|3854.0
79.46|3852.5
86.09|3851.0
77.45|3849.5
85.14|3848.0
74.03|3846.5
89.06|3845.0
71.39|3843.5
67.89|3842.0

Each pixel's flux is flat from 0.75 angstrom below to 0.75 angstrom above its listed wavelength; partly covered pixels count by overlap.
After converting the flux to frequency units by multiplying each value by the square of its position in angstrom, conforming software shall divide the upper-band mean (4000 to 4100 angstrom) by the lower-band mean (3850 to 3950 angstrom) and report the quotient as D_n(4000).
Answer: 1.30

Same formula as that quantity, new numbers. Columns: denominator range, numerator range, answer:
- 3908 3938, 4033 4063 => 1.33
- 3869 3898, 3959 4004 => 1.16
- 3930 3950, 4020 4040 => 1.39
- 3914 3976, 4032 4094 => 1.41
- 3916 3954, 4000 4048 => 1.31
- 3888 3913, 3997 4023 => 1.43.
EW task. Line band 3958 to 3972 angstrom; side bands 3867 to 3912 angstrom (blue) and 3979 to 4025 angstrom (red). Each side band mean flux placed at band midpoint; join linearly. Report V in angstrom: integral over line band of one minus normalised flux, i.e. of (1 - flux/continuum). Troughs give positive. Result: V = 5.4 angstrom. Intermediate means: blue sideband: 76.5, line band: 57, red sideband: 101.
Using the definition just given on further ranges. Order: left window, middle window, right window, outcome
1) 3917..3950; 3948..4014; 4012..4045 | 6.00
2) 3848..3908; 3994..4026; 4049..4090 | -3.81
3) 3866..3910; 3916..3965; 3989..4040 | 4.66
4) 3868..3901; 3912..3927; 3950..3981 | -4.75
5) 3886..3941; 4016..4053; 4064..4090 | -4.17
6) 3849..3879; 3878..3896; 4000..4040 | 4.64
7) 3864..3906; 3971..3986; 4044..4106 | 1.55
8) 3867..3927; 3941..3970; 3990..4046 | 5.51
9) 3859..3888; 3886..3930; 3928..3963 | -1.97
